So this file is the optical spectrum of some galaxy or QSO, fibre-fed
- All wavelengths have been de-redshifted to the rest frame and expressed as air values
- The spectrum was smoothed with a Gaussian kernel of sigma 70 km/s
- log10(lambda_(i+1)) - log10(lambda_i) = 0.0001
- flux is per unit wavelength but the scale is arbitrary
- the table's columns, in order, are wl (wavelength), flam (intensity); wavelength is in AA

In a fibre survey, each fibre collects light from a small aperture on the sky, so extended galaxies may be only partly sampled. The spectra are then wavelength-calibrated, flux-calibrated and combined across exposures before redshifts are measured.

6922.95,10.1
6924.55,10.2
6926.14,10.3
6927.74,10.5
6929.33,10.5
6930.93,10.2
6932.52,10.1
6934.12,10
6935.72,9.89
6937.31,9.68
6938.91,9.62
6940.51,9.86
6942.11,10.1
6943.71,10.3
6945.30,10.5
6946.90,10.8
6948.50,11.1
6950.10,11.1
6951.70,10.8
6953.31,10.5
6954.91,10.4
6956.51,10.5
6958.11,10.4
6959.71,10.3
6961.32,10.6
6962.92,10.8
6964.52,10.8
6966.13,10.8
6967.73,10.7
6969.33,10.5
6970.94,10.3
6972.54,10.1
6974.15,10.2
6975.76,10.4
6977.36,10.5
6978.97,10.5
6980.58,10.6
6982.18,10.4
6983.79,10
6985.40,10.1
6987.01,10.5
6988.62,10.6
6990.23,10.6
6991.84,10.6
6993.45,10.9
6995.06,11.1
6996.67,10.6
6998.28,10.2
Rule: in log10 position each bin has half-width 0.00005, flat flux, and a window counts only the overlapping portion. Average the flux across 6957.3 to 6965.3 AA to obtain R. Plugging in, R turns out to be 10.6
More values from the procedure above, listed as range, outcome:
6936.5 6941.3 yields 9.73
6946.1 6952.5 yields 11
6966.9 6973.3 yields 10.4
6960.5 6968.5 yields 10.7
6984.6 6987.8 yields 10.3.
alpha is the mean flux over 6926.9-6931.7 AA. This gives 10.4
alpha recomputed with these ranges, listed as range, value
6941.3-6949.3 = 10.6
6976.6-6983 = 10.5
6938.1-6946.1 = 10.1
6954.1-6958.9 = 10.4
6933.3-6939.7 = 9.8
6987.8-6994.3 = 10.7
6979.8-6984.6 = 10.3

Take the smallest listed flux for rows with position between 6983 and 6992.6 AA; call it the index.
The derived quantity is 10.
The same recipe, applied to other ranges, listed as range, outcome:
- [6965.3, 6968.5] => 10.7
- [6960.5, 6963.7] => 10.6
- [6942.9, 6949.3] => 10.3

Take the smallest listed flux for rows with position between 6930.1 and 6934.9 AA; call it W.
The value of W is 10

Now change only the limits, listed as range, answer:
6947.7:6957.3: 10.4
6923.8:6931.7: 10.2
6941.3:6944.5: 10.1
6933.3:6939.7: 9.62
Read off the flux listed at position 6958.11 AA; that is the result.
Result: 10.4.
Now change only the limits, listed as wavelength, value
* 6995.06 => 11.1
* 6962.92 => 10.8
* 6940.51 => 9.86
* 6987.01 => 10.5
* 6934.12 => 10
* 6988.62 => 10.6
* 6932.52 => 10.1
